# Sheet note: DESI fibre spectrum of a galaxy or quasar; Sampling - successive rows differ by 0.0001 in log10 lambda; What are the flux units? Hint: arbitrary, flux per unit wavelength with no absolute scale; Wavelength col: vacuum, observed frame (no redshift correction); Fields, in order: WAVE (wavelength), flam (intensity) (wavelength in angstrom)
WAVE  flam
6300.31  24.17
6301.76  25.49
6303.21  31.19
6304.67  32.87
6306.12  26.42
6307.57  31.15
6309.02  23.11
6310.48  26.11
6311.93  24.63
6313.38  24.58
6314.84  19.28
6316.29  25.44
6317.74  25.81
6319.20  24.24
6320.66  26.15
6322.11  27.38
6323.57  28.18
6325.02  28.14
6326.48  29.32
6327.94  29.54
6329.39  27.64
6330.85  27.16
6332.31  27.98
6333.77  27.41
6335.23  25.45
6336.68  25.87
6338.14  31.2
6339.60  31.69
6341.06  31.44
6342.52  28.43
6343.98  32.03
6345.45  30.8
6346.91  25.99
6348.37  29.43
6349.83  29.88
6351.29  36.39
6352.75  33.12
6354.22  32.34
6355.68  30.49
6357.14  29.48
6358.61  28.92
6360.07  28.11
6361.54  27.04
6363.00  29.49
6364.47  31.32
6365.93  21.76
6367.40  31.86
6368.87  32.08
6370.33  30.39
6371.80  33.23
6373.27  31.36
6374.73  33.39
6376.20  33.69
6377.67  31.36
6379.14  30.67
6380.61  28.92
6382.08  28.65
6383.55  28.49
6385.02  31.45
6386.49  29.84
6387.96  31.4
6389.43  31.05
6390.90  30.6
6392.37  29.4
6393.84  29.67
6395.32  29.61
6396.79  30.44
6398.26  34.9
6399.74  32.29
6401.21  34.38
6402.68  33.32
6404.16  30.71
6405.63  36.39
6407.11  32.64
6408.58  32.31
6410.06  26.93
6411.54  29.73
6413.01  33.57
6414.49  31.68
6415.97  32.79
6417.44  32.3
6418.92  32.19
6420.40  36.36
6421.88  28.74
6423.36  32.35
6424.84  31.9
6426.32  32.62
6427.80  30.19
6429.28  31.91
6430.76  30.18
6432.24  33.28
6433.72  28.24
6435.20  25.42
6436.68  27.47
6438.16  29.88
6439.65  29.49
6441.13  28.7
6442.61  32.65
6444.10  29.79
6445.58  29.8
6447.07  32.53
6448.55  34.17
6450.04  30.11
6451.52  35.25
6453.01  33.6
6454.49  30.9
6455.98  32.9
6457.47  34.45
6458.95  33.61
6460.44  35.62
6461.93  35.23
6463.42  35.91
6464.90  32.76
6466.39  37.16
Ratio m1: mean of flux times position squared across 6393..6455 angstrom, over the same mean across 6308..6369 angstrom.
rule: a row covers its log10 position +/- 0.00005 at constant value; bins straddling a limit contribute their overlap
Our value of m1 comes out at 1.1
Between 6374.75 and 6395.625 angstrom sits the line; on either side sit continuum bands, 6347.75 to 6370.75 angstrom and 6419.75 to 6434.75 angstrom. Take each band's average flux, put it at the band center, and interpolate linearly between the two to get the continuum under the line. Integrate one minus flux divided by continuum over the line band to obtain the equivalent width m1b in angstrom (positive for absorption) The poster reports 0.1 angstrom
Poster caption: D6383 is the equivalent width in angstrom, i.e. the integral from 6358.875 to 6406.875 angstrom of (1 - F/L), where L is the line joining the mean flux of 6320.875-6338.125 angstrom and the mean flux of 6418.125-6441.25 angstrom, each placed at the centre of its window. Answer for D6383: -2.6 angstrom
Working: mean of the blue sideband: 27.8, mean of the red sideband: 30.6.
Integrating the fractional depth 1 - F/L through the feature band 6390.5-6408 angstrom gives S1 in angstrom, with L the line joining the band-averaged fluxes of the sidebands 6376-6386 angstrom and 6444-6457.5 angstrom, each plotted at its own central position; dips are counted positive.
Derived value -0.7 angstrom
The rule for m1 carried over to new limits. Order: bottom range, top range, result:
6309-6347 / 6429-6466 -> 1.21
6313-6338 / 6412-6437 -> 1.21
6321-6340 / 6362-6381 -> 1.11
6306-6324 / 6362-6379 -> 1.23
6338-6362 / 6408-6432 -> 1.06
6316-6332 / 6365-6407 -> 1.17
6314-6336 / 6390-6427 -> 1.23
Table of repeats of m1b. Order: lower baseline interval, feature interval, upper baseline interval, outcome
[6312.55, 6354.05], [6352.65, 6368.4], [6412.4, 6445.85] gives -0.2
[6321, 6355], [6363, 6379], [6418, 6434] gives -0.4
